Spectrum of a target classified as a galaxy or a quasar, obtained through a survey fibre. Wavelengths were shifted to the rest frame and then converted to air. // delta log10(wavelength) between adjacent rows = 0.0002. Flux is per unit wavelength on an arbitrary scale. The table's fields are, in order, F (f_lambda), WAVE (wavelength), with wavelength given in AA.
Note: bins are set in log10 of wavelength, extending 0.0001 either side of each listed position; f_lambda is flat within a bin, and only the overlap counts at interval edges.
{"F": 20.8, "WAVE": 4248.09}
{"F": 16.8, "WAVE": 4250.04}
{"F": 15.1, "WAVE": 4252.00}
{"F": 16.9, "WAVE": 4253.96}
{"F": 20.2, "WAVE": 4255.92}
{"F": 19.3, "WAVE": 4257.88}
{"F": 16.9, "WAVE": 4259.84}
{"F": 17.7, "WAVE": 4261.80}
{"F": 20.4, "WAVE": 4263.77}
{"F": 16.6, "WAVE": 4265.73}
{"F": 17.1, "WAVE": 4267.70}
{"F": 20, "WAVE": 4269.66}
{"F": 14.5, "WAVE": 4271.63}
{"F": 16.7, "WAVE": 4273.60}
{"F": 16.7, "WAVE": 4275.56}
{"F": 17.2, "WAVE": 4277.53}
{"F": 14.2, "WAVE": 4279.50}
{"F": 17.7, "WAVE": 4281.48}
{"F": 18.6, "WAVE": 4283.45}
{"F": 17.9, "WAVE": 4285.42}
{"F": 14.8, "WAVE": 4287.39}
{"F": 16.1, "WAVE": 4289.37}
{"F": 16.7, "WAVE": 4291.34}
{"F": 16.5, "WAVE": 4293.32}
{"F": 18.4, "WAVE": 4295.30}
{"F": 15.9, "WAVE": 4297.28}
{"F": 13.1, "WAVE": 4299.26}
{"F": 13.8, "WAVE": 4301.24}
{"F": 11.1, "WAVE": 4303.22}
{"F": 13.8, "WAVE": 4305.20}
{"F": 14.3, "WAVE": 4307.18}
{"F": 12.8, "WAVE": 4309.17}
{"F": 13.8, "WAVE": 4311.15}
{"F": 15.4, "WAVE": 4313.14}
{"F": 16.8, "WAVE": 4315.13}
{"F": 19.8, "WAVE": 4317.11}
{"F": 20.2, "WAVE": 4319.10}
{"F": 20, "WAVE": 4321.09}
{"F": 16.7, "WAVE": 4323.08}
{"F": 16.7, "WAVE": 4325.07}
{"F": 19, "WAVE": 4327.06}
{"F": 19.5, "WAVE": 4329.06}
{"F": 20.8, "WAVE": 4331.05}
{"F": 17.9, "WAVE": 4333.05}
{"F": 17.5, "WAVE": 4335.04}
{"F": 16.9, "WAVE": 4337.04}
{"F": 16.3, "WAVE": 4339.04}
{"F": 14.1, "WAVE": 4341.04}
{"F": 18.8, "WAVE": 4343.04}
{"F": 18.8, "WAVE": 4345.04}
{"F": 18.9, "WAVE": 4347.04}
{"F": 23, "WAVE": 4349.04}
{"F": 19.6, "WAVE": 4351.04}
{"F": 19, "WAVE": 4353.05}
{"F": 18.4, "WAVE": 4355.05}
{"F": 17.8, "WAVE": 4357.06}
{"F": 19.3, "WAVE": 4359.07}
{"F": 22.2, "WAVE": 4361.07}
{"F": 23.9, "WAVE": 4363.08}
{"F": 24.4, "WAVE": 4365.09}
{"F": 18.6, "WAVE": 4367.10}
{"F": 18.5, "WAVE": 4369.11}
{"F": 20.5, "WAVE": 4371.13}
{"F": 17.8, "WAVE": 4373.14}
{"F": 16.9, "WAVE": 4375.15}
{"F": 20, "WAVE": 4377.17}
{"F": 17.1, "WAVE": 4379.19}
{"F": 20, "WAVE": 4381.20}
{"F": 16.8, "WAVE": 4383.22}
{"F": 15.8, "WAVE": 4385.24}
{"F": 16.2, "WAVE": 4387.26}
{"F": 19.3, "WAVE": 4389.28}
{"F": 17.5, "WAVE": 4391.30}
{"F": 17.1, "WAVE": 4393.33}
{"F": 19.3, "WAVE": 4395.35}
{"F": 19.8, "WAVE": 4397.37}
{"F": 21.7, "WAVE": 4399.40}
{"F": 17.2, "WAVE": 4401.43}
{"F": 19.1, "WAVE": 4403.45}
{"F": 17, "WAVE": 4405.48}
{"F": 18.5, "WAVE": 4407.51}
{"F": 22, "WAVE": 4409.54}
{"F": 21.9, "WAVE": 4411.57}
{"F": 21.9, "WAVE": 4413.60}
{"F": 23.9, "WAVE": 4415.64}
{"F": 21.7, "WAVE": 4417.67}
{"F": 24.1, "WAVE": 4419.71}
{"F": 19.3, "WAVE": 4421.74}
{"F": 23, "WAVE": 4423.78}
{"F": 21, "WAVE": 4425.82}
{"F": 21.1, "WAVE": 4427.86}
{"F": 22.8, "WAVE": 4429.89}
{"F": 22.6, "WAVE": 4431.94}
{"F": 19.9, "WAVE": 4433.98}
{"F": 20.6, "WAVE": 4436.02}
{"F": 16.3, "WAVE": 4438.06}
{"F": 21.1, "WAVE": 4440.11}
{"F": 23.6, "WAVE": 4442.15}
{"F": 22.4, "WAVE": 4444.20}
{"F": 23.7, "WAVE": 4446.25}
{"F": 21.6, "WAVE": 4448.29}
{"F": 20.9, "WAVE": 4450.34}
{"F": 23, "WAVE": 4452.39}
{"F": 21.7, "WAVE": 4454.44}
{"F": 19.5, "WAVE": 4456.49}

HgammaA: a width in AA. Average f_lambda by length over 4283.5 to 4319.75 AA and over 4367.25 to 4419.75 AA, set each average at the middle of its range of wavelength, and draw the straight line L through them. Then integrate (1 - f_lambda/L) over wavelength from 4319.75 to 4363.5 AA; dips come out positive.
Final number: -4.1 AA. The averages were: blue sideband 15.7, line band 18.8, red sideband 19.2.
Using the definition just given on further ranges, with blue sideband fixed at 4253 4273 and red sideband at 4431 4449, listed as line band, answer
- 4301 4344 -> 5.4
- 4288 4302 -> 2.1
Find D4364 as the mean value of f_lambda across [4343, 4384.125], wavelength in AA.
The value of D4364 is 19.6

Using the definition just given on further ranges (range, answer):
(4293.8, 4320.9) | 15.5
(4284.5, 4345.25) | 16.6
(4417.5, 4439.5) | 21.1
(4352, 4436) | 19.9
